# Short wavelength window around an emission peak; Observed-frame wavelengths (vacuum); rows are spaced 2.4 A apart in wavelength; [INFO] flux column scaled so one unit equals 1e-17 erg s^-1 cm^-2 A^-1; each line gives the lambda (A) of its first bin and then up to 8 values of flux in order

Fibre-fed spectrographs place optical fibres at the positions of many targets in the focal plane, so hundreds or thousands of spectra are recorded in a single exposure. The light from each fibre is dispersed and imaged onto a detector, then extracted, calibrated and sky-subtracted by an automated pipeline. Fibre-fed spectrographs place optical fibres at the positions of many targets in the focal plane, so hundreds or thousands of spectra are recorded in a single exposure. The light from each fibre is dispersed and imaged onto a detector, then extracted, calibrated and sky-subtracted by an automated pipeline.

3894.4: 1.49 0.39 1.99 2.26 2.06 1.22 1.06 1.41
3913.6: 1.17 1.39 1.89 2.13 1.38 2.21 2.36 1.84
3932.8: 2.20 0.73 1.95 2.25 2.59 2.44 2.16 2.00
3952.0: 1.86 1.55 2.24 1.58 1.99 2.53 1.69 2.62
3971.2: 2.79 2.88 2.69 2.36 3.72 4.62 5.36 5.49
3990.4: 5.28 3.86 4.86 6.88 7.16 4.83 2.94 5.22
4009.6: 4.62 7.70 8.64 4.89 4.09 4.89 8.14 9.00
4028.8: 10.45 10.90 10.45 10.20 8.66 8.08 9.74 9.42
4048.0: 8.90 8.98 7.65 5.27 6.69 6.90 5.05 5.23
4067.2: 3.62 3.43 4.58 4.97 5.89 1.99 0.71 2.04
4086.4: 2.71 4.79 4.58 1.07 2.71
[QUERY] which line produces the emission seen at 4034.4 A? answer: Lyman alpha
